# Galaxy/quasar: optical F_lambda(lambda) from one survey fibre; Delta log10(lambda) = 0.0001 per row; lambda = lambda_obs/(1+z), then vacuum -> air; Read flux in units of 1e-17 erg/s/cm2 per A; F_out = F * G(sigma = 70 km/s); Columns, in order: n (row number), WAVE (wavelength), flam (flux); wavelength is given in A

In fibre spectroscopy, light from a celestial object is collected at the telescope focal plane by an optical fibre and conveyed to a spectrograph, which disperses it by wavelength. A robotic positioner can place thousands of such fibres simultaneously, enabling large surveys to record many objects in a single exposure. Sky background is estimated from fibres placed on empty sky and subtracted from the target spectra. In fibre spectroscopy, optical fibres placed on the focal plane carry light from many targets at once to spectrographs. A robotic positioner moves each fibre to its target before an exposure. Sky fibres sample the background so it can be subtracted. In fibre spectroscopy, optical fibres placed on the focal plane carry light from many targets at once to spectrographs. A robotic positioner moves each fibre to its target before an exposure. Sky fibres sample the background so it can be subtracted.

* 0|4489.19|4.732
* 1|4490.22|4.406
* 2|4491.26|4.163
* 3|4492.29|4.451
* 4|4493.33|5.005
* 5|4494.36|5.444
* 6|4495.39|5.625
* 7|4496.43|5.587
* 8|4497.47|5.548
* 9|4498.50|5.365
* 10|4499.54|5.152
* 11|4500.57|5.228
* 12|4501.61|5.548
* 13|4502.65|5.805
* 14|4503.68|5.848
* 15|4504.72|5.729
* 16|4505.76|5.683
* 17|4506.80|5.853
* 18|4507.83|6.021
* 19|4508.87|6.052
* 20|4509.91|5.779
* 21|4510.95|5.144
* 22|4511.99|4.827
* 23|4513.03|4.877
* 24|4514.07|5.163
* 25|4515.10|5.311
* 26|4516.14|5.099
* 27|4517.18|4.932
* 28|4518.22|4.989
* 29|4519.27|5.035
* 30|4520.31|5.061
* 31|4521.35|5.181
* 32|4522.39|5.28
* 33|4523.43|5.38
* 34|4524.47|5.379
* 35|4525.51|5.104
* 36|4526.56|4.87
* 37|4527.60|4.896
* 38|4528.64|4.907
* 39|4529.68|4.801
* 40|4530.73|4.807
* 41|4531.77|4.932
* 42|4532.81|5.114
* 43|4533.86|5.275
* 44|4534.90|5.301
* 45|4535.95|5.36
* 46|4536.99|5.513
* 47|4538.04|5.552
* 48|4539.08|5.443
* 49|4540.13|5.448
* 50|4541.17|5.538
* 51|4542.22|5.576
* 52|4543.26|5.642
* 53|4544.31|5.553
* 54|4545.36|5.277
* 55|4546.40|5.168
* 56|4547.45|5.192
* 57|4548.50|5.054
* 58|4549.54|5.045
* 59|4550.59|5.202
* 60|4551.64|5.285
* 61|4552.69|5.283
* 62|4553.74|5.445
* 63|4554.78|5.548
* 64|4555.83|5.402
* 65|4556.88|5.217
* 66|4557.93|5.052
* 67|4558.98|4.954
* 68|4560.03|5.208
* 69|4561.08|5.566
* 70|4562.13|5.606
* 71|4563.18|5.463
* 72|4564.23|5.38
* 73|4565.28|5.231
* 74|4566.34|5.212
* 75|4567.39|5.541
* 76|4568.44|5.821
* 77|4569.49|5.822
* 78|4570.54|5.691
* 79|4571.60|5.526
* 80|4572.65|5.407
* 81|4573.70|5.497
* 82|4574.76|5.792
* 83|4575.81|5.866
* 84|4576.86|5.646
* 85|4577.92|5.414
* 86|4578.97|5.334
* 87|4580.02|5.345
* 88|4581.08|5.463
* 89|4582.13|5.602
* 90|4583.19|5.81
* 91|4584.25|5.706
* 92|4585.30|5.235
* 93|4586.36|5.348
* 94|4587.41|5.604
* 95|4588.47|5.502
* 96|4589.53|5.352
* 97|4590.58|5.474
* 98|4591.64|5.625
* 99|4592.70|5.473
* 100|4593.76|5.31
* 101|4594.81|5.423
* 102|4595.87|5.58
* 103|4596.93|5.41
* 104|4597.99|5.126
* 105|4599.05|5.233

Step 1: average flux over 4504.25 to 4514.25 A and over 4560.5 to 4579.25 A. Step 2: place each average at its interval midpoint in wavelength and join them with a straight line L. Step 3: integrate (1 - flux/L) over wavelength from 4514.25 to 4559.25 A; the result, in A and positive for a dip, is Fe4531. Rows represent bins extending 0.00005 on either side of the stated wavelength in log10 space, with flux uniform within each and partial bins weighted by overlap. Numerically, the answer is 2.54 A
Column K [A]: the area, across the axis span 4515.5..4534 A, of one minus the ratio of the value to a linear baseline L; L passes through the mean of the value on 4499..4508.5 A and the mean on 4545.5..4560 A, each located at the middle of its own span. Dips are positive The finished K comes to 1.4 A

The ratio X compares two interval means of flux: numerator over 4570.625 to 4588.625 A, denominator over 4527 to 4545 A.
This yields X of 1.1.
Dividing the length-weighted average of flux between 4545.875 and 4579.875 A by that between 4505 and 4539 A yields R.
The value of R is 1.0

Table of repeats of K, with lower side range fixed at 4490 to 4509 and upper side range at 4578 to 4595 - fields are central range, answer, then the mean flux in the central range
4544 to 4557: 0.4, 5.28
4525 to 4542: 0.8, 5.18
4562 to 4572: -0.1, 5.52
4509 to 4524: 0.7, 5.17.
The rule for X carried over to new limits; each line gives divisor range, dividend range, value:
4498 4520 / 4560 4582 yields 1.02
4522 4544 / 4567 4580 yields 1.07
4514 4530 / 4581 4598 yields 1.08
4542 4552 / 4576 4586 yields 1.04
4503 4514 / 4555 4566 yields 0.95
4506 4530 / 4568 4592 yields 1.06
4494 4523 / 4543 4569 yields 0.99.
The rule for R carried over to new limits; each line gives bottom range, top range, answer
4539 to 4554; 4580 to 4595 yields 1.03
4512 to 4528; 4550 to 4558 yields 1.04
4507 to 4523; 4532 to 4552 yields 1.01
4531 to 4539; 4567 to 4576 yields 1.07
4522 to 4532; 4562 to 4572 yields 1.10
